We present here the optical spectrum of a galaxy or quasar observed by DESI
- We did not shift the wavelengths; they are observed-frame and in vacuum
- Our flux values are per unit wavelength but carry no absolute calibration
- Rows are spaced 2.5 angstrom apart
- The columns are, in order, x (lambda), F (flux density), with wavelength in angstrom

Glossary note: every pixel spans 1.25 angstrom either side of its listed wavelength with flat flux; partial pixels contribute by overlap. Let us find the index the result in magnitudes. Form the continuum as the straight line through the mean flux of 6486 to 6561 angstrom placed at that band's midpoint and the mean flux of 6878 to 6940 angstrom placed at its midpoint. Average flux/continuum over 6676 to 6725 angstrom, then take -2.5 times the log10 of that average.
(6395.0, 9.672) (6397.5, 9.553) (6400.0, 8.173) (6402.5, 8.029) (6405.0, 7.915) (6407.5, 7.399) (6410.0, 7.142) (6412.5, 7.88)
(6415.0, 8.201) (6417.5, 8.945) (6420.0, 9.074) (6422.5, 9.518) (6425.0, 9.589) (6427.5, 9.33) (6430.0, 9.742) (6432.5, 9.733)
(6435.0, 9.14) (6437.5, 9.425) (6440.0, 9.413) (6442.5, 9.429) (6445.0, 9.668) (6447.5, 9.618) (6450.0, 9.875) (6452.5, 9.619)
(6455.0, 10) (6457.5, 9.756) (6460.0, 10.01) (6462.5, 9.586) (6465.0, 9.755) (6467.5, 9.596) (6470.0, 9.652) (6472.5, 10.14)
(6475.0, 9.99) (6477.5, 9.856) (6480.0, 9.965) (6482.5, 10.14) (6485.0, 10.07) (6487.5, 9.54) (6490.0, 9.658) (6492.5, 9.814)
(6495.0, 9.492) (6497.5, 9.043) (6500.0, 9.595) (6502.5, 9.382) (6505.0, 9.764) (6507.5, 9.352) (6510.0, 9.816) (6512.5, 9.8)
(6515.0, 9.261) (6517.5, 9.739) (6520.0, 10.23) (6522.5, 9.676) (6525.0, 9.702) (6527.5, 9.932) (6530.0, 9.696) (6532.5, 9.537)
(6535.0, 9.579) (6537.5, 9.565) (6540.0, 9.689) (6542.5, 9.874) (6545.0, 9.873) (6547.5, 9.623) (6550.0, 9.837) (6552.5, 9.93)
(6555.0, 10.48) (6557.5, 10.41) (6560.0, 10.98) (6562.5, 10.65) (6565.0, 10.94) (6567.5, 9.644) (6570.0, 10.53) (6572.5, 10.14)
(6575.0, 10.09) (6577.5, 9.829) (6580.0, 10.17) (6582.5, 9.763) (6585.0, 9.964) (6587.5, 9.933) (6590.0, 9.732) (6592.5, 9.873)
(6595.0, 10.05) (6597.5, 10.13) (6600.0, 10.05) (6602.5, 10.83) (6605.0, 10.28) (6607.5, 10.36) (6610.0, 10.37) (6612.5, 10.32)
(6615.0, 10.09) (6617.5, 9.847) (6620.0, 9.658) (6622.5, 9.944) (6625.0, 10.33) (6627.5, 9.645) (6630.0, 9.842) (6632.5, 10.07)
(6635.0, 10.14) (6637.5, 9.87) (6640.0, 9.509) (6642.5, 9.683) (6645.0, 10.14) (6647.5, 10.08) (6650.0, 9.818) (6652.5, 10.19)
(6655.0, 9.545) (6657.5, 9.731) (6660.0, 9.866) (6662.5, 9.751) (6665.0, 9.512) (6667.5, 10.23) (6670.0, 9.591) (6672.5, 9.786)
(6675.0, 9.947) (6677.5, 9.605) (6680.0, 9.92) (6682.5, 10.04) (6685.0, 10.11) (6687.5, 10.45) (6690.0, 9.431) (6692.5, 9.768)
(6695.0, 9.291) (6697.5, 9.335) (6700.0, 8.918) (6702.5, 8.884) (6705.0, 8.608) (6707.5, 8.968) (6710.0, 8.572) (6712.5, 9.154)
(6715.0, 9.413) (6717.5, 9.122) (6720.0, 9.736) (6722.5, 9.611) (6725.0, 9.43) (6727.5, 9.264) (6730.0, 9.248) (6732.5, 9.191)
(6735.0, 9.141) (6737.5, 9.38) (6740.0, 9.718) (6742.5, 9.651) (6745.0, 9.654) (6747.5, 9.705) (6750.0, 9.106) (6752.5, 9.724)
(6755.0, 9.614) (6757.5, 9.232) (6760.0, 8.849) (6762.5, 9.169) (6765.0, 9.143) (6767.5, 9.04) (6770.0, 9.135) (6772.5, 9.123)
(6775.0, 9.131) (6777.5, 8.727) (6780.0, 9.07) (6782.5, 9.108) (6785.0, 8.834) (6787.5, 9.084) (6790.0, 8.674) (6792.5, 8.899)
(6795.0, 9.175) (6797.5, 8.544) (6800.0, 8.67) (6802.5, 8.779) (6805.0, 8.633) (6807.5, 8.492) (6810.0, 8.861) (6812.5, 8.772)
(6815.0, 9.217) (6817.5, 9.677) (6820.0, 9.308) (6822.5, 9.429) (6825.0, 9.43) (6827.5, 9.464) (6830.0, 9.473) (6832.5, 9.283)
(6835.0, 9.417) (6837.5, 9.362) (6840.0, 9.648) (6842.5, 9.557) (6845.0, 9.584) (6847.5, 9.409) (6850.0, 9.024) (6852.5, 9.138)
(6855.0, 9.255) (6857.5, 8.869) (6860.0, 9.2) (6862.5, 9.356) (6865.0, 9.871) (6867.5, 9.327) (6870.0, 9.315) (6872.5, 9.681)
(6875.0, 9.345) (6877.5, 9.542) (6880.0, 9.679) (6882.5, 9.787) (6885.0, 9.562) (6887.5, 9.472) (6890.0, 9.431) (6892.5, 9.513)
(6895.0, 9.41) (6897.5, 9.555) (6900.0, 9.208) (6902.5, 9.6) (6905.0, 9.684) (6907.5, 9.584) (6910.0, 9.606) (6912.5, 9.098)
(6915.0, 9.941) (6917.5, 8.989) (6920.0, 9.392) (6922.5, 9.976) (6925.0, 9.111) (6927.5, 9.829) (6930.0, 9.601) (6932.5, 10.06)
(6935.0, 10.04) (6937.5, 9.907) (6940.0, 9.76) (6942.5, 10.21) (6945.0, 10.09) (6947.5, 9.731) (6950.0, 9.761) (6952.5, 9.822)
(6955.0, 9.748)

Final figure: 0.03 mag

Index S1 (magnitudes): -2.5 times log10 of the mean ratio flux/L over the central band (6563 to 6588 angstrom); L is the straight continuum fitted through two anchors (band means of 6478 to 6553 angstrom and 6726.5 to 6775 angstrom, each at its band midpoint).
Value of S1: -0.057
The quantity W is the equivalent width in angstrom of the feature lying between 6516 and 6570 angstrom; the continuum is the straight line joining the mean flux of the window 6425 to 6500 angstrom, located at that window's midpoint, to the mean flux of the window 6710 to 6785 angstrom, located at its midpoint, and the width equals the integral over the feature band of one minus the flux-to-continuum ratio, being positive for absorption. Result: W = -2.4 angstrom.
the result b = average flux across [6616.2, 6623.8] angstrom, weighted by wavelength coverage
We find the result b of 9.82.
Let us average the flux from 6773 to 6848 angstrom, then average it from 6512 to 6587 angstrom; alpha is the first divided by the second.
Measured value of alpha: 0.9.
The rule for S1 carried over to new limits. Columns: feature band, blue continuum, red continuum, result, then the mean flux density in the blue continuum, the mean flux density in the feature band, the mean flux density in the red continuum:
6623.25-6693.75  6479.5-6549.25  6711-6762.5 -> -0.04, 9.69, 9.88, 9.39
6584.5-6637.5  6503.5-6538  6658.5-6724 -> -0.05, 9.69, 10.1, 9.52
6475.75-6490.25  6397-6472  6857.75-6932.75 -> -0.08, 9.16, 9.89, 9.51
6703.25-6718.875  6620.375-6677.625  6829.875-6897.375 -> 0.09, 9.86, 8.98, 9.43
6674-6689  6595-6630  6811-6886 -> -0.01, 10.1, 10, 9.4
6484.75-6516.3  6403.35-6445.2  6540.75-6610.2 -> -0.01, 8.89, 9.57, 10.1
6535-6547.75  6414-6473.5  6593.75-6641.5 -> 0.01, 9.54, 9.72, 10.1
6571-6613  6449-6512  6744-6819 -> -0.07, 9.74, 10.1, 9.06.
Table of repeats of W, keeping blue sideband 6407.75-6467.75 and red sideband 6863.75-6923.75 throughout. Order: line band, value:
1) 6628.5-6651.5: -1.24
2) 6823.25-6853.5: 0.30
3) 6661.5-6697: -1.47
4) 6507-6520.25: -0.49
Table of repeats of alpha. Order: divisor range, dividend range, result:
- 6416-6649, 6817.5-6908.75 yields 0.96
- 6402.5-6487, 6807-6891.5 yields 1.00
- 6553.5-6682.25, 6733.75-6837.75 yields 0.91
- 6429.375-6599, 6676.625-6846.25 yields 0.94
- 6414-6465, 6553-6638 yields 1.07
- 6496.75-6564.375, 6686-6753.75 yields 0.95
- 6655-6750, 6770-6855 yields 0.96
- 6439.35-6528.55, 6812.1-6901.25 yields 0.97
